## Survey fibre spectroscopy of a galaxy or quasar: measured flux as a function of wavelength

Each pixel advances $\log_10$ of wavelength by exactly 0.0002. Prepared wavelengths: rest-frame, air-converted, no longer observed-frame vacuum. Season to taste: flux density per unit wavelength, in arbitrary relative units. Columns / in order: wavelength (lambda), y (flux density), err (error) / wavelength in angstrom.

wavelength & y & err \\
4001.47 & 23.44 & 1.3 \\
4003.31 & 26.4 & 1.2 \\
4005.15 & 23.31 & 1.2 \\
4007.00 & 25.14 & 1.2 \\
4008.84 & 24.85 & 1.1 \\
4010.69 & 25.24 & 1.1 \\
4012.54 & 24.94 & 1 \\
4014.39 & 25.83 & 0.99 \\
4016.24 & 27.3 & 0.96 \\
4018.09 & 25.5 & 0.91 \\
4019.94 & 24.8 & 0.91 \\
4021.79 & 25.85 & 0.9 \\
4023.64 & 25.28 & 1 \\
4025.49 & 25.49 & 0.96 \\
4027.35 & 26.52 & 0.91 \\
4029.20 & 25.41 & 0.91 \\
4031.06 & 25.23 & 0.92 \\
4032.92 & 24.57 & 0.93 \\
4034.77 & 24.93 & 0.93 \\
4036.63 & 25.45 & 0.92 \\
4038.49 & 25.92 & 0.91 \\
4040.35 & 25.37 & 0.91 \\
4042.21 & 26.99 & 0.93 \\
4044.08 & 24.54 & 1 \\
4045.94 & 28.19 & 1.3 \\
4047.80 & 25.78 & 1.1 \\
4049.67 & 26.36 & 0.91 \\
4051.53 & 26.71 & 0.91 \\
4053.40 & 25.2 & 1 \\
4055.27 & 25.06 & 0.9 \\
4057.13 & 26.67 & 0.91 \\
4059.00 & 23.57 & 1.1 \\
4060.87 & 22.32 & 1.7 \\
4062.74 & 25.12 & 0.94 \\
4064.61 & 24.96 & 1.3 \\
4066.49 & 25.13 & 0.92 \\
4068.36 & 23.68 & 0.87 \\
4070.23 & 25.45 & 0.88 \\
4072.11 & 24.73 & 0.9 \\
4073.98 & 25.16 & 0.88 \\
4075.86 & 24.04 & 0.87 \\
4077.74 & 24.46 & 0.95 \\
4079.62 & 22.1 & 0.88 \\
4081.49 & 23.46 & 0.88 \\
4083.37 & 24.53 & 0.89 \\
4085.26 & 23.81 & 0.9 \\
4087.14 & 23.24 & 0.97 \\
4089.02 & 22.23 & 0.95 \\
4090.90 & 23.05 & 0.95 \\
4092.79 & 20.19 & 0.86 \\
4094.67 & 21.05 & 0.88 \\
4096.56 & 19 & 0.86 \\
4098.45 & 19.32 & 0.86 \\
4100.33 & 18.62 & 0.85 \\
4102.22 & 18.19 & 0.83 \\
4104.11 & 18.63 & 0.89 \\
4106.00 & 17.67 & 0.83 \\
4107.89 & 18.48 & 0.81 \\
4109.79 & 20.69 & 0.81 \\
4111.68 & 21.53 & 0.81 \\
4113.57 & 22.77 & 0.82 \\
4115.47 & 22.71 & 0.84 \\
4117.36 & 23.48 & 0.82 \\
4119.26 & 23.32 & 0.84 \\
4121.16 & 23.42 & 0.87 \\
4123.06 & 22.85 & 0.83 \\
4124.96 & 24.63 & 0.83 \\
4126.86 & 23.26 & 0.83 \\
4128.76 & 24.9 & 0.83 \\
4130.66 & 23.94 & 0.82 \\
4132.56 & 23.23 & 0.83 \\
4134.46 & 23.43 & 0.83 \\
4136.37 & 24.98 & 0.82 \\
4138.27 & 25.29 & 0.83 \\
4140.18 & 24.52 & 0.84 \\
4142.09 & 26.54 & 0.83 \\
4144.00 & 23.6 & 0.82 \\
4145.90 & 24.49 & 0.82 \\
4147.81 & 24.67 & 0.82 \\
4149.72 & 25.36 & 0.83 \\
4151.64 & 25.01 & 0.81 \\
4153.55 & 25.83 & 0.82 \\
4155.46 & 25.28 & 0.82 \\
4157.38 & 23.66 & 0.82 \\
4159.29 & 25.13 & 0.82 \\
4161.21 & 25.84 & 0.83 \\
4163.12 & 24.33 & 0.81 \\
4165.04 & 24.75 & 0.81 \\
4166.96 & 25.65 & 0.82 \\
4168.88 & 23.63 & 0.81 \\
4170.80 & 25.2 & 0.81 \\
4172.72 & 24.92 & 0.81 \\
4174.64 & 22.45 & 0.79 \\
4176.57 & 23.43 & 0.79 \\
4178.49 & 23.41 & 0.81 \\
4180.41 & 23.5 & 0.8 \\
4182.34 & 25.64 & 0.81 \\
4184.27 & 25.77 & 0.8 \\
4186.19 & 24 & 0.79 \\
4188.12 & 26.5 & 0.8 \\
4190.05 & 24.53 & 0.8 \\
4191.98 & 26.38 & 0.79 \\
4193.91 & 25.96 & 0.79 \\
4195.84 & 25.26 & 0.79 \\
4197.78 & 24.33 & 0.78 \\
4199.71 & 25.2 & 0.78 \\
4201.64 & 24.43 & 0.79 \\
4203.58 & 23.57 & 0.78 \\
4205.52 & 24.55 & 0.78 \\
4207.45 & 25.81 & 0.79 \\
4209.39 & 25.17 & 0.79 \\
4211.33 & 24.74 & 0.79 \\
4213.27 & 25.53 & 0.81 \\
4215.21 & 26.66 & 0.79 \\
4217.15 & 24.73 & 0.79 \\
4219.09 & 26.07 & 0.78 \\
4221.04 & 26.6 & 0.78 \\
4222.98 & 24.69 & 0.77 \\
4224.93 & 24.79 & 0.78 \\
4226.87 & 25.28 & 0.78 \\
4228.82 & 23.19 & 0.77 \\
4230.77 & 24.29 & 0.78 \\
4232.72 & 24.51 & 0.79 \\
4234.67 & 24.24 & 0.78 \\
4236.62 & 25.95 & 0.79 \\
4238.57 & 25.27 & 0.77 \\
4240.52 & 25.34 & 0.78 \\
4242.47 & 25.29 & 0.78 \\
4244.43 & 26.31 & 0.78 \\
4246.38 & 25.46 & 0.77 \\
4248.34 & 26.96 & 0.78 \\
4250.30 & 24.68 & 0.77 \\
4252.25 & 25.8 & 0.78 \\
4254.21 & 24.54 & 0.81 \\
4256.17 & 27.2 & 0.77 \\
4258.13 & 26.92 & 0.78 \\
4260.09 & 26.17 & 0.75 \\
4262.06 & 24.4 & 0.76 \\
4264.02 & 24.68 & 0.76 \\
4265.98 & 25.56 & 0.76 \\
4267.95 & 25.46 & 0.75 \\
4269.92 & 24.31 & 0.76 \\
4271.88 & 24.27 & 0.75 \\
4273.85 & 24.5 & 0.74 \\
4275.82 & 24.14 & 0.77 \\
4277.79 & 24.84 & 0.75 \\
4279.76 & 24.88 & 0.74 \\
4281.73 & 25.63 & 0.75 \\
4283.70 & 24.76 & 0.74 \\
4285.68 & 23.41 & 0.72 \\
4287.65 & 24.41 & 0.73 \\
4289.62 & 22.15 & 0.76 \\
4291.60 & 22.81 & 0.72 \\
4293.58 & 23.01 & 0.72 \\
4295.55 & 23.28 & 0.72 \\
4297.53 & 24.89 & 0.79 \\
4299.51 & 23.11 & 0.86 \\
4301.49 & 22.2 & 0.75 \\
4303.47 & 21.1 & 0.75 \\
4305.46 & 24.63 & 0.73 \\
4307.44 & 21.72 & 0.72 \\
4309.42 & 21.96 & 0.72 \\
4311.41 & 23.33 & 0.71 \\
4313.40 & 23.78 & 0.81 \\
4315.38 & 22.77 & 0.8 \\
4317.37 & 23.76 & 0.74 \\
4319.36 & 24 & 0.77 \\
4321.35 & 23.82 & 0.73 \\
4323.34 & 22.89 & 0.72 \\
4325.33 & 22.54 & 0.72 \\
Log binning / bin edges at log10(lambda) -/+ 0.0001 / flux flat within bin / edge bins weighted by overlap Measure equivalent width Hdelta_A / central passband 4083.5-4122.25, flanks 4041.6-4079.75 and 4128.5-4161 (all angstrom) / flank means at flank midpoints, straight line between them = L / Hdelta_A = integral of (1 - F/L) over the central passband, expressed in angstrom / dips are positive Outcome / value 5.85 angstrom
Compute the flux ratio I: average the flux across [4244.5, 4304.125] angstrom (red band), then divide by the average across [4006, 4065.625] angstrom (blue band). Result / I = 0.96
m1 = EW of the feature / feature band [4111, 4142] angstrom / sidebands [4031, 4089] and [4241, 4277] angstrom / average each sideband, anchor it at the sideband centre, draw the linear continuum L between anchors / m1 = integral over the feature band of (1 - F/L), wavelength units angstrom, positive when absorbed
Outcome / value 1.6 angstrom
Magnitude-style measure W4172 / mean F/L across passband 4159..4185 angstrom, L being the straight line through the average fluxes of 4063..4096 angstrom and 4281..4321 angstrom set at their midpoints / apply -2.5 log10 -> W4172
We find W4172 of -0.05 mag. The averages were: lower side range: 23.6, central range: 24.5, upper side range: 23.3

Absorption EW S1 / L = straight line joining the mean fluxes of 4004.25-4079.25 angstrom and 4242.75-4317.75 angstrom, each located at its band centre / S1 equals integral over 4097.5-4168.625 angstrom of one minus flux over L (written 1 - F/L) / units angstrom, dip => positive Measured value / 4.7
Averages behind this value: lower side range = 25.2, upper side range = 24.3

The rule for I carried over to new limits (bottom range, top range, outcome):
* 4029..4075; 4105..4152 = 0.92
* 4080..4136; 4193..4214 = 1.14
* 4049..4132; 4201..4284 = 1.10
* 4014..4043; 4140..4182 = 0.96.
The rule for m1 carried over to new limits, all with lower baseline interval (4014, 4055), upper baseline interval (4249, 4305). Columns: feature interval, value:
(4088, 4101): 2.5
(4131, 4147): 0.4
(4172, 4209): 0.3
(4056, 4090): 1.9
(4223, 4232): 0.1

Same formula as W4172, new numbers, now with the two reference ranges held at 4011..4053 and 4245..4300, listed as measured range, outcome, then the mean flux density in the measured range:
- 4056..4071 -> 0.04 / 24.6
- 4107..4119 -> 0.17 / 21.7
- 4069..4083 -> 0.06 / 24.2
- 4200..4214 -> 0.01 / 24.8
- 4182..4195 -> -0.02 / 25.5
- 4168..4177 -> 0.05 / 23.9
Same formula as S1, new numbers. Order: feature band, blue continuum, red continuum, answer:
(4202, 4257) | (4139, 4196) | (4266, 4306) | -2.0 angstrom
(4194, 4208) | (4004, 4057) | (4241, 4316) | 0.0 angstrom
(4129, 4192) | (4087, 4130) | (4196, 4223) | -3.6 angstrom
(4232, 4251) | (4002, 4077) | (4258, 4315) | -1.0 angstrom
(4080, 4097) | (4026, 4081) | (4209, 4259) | 1.9 angstrom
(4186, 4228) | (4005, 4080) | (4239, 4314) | -1.0 angstrom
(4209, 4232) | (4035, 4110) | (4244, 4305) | -0.8 angstrom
